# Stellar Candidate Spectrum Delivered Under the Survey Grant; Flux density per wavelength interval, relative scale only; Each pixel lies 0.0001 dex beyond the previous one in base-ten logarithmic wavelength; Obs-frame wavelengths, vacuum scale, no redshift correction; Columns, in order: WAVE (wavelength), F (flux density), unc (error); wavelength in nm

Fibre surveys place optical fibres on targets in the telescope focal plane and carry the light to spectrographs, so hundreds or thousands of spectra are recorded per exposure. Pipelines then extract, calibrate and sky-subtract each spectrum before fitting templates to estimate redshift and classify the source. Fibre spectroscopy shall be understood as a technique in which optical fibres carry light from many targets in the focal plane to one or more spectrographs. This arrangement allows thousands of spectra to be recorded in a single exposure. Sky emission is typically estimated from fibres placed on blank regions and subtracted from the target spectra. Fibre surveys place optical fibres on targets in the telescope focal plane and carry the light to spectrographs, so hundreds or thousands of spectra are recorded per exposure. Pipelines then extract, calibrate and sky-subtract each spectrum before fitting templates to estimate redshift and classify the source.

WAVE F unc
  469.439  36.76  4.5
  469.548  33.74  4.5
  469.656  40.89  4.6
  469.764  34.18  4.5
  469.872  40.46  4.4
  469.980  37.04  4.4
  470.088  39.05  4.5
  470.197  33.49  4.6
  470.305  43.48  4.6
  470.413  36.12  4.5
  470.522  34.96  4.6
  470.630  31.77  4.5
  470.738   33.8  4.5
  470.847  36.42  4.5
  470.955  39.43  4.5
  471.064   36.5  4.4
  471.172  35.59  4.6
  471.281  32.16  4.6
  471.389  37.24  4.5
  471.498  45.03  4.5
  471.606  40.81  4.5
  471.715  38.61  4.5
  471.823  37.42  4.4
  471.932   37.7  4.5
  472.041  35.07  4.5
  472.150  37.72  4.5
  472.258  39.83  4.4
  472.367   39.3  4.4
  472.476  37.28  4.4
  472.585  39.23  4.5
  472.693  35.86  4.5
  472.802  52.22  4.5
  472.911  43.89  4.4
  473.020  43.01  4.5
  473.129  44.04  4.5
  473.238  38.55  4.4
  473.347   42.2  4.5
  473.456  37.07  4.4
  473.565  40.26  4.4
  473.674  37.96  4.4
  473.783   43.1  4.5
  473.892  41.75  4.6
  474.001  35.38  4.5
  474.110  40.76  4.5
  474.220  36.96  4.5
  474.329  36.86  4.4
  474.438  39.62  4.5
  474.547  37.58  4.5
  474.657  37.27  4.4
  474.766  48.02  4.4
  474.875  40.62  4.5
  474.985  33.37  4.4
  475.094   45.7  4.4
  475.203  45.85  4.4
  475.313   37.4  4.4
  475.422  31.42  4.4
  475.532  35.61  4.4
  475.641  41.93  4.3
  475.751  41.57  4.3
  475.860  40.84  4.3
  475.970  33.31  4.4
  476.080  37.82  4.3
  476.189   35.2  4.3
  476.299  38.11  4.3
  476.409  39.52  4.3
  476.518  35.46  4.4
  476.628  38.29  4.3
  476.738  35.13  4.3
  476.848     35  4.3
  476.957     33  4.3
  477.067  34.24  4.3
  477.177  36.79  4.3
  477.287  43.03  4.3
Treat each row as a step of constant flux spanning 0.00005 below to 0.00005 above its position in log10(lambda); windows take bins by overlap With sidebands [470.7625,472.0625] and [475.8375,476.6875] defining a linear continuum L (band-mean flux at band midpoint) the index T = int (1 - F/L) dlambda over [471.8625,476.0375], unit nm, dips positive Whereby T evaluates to -0.25 nm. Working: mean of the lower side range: 37.6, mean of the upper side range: 37.1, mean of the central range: 39.6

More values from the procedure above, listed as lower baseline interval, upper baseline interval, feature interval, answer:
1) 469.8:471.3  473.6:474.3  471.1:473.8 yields -0.108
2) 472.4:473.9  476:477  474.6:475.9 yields -0.062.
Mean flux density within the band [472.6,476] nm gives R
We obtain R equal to 40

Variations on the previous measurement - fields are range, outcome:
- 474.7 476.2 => 39.3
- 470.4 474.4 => 38.7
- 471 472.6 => 37.9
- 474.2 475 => 39.1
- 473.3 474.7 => 39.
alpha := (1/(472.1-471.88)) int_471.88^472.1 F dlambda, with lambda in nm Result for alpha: 36.3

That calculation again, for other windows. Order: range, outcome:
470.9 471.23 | 37.1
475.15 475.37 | 41.4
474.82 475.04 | 37.1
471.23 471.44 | 34.8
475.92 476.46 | 36.8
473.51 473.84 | 40.5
